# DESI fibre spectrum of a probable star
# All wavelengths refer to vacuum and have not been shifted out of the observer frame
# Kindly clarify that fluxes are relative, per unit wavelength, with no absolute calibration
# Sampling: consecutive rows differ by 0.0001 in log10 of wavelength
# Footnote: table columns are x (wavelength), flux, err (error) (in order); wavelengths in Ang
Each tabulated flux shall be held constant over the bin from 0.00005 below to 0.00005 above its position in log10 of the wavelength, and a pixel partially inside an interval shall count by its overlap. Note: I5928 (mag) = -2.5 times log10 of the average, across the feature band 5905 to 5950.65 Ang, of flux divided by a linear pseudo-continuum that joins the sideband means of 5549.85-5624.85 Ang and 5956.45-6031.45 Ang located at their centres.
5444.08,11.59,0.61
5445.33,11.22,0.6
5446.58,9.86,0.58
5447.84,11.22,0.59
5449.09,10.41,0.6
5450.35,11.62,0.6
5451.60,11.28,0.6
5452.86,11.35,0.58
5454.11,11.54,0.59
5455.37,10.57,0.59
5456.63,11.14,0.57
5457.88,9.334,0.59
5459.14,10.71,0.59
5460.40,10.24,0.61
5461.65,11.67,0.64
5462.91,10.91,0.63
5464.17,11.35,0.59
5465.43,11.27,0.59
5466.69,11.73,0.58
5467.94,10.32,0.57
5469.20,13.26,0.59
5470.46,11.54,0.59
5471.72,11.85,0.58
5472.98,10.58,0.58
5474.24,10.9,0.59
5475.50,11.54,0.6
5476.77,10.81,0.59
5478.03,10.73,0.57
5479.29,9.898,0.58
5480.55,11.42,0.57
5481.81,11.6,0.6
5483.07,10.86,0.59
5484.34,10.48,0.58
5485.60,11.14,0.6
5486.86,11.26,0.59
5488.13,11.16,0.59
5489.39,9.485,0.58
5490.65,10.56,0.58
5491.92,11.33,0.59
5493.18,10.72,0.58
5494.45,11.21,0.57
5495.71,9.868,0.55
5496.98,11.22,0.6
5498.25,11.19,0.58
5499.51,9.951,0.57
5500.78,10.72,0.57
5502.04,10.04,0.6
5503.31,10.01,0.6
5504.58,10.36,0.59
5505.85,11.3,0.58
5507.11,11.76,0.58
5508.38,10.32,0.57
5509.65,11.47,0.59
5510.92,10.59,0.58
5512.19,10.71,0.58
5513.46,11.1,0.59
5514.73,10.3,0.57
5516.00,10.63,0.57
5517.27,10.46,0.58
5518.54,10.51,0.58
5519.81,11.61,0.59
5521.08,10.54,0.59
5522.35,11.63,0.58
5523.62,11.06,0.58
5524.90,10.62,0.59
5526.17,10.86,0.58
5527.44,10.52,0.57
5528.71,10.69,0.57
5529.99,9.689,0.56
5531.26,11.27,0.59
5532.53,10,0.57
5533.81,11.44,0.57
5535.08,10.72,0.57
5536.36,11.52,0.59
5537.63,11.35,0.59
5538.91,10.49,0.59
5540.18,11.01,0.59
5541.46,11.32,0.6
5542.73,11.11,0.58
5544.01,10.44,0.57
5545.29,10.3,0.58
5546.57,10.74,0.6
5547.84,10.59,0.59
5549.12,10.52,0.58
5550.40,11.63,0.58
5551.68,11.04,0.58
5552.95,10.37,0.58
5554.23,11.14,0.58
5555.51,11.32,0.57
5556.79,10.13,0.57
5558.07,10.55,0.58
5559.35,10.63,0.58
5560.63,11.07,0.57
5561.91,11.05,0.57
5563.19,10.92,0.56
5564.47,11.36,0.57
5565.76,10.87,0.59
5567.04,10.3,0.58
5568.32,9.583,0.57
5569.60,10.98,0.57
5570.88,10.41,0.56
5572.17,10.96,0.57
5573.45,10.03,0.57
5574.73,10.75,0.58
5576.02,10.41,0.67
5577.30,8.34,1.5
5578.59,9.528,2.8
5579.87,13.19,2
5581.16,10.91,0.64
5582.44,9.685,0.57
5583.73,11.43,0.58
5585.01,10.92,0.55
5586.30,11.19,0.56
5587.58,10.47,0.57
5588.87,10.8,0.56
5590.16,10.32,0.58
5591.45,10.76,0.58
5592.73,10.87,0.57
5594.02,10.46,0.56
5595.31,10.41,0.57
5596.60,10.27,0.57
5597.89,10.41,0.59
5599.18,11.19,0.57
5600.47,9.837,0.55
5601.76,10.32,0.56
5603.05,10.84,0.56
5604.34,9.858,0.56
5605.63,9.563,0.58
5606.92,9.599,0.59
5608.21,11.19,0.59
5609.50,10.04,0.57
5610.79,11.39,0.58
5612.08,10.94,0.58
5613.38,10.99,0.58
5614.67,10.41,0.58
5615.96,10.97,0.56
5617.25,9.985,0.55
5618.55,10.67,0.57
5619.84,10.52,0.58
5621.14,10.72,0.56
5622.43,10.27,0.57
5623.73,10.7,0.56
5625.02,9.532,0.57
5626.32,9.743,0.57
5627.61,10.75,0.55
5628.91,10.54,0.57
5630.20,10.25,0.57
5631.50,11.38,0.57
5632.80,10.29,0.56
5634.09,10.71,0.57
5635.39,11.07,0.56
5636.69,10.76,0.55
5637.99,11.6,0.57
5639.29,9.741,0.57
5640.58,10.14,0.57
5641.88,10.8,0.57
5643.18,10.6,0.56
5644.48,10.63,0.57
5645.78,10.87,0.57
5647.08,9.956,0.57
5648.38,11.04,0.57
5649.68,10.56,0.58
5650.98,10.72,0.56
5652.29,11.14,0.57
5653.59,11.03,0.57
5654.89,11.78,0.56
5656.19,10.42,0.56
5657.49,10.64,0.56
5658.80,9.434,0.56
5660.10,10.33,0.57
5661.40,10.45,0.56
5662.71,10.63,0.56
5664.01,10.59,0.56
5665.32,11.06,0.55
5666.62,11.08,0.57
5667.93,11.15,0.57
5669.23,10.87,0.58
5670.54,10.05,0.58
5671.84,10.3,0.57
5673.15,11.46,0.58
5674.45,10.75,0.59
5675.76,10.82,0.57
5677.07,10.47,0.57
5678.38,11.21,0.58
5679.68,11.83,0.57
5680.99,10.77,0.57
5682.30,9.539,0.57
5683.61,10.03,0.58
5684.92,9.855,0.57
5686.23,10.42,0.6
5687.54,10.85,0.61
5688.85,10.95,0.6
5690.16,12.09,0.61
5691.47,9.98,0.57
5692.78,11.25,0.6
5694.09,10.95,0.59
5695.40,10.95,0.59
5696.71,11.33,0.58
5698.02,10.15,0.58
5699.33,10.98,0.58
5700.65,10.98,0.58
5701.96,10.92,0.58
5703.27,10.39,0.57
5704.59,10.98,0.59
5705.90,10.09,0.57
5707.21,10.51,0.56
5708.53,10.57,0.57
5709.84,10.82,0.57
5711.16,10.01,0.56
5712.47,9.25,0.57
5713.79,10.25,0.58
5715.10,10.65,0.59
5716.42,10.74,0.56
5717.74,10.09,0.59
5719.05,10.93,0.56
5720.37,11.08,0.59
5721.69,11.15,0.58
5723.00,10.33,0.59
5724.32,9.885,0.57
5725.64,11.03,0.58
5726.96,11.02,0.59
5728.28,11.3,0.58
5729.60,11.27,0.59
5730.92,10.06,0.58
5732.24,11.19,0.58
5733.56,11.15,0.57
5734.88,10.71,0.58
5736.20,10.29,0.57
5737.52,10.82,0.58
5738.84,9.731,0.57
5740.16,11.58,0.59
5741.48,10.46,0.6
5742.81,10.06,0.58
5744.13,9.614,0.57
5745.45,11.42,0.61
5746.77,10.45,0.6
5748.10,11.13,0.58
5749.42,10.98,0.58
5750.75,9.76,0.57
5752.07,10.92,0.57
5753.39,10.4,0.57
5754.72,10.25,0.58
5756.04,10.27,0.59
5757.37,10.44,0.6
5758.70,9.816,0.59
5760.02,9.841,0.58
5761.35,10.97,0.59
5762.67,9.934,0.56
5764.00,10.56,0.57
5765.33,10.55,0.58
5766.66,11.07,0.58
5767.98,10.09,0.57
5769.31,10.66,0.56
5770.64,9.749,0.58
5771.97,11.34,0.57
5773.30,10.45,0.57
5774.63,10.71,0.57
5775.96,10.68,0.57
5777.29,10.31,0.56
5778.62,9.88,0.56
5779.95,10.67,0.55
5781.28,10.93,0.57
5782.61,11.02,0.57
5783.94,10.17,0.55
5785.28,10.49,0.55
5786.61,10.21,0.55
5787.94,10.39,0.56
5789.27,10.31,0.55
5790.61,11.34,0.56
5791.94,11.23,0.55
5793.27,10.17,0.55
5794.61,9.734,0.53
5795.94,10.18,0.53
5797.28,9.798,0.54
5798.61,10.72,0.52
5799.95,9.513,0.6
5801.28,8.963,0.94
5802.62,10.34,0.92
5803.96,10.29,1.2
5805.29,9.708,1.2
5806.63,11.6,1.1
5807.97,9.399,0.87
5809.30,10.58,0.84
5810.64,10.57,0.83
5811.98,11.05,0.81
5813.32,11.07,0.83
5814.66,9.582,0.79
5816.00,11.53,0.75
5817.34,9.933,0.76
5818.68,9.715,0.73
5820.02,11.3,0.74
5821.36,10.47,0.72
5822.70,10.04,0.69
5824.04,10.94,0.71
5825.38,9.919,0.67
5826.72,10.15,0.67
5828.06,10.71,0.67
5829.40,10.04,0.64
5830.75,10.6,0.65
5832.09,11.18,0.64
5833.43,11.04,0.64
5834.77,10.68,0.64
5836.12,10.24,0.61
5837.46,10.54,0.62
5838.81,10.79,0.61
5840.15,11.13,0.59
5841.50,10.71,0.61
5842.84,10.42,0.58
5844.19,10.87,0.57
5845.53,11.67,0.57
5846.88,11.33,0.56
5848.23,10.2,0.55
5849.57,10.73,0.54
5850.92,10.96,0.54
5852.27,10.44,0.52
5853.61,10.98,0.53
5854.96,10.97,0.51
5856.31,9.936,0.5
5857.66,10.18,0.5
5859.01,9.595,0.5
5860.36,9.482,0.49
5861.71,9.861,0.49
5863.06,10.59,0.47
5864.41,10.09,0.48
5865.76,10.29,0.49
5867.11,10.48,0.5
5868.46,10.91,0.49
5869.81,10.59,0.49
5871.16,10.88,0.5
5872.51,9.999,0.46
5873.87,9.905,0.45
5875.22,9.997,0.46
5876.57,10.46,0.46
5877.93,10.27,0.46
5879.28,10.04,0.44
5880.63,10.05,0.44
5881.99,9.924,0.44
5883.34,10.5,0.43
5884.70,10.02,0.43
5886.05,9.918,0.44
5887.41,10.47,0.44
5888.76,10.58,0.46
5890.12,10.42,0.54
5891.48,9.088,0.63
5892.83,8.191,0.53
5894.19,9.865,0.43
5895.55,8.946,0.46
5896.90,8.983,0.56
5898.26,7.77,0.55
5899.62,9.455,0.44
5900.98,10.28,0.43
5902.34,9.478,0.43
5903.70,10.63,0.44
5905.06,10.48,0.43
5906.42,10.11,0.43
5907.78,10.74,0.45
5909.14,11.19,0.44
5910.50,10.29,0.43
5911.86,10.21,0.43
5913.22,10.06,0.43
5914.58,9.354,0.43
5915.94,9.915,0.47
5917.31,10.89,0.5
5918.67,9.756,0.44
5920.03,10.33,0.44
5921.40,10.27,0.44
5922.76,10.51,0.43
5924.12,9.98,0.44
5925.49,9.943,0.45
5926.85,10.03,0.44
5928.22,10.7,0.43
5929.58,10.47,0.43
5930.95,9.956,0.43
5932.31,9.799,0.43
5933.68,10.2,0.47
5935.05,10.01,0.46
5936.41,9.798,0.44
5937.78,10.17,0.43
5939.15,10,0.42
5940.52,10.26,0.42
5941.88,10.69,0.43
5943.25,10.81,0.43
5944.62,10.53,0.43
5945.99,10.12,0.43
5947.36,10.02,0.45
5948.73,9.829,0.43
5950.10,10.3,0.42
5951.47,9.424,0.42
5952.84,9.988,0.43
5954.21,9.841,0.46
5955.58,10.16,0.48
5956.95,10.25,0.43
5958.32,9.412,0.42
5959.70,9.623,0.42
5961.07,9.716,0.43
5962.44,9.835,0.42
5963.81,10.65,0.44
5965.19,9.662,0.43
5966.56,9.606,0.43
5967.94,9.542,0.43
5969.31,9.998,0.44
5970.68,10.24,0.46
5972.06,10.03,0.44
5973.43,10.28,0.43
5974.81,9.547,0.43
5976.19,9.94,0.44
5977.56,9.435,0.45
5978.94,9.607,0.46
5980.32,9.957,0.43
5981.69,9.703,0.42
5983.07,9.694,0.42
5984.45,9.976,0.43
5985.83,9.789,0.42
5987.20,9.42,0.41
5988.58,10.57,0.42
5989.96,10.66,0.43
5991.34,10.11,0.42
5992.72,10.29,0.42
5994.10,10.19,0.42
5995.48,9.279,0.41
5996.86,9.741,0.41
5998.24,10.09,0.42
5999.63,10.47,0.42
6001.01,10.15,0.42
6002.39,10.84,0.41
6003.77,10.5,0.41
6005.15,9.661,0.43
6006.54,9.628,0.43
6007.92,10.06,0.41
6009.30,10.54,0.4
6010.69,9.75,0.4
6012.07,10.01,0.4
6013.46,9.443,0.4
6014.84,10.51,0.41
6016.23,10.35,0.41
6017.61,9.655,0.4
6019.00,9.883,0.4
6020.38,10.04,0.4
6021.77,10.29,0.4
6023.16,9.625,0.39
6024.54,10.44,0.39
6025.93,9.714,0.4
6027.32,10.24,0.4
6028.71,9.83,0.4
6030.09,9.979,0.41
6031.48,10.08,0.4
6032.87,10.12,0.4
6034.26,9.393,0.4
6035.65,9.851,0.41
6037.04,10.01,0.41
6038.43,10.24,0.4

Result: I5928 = -0.02 mag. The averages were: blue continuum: 10.6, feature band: 10.2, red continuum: 9.97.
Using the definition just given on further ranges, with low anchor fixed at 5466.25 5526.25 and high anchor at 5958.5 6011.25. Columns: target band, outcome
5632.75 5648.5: 0.00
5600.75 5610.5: 0.05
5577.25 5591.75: 0.00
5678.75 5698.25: -0.02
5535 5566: -0.01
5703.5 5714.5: 0.02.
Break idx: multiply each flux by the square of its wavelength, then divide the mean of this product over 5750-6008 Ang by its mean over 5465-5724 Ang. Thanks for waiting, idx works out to 1.05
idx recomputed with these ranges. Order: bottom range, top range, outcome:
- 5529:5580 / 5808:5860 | 1.09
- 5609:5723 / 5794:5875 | 1.04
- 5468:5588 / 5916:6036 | 1.08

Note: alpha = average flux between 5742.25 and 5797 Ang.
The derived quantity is 10.5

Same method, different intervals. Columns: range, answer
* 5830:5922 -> 10.3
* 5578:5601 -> 10.7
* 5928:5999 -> 9.99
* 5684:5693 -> 10.7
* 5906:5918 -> 10.3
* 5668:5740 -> 10.7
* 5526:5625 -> 10.6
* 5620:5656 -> 10.6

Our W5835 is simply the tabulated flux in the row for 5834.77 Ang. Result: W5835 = 10.68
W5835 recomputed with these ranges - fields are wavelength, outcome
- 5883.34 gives 10.5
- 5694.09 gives 10.95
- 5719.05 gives 10.93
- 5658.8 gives 9.434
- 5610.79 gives 11.39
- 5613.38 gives 10.99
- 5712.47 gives 9.25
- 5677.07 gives 10.47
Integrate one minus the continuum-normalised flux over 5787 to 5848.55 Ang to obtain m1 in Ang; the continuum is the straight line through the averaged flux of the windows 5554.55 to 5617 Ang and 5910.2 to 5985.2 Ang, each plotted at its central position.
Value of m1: -1.62 Ang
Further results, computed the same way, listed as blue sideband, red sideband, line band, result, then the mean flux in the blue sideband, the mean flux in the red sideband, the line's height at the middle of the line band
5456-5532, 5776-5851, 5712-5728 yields 0.1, 10.9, 10.5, 10.6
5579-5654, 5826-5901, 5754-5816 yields -0.2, 10.6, 10.3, 10.4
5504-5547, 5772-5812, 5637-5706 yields -0.8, 10.8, 10.4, 10.6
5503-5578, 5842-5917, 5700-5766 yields -0.9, 10.7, 10.2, 10.4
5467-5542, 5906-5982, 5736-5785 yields -0.4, 10.9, 10.1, 10.4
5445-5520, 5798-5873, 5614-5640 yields 0.5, 10.9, 10.5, 10.7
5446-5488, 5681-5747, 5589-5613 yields 0.8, 11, 10.6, 10.8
